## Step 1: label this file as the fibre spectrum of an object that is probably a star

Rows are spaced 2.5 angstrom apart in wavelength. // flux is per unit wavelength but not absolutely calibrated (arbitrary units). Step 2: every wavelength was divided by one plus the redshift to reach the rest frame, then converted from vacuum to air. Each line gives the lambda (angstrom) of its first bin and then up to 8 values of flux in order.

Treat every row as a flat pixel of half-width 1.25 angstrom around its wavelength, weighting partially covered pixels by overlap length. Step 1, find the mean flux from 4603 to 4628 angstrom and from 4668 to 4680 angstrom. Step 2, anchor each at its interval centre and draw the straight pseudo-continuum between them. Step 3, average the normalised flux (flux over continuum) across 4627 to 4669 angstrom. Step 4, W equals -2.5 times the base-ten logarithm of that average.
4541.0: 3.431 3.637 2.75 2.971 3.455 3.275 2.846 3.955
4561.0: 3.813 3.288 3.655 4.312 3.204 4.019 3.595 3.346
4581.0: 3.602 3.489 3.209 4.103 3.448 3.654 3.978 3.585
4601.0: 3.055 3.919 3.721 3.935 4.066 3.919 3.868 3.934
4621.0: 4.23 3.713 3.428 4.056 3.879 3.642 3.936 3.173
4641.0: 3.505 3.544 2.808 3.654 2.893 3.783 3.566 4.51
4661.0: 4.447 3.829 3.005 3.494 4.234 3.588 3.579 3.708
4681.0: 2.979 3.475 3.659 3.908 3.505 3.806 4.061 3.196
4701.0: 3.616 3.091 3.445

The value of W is 0.05 mag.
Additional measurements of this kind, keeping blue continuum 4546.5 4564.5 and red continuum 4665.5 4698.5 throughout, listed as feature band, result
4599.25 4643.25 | -0.08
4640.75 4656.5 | 0.05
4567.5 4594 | -0.07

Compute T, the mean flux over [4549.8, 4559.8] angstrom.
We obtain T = 3.38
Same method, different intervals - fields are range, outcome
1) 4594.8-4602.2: 3.54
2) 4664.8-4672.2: 3.58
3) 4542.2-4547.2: 3.2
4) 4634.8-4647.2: 3.39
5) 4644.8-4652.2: 3.12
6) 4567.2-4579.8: 3.69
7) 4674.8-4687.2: 3.48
